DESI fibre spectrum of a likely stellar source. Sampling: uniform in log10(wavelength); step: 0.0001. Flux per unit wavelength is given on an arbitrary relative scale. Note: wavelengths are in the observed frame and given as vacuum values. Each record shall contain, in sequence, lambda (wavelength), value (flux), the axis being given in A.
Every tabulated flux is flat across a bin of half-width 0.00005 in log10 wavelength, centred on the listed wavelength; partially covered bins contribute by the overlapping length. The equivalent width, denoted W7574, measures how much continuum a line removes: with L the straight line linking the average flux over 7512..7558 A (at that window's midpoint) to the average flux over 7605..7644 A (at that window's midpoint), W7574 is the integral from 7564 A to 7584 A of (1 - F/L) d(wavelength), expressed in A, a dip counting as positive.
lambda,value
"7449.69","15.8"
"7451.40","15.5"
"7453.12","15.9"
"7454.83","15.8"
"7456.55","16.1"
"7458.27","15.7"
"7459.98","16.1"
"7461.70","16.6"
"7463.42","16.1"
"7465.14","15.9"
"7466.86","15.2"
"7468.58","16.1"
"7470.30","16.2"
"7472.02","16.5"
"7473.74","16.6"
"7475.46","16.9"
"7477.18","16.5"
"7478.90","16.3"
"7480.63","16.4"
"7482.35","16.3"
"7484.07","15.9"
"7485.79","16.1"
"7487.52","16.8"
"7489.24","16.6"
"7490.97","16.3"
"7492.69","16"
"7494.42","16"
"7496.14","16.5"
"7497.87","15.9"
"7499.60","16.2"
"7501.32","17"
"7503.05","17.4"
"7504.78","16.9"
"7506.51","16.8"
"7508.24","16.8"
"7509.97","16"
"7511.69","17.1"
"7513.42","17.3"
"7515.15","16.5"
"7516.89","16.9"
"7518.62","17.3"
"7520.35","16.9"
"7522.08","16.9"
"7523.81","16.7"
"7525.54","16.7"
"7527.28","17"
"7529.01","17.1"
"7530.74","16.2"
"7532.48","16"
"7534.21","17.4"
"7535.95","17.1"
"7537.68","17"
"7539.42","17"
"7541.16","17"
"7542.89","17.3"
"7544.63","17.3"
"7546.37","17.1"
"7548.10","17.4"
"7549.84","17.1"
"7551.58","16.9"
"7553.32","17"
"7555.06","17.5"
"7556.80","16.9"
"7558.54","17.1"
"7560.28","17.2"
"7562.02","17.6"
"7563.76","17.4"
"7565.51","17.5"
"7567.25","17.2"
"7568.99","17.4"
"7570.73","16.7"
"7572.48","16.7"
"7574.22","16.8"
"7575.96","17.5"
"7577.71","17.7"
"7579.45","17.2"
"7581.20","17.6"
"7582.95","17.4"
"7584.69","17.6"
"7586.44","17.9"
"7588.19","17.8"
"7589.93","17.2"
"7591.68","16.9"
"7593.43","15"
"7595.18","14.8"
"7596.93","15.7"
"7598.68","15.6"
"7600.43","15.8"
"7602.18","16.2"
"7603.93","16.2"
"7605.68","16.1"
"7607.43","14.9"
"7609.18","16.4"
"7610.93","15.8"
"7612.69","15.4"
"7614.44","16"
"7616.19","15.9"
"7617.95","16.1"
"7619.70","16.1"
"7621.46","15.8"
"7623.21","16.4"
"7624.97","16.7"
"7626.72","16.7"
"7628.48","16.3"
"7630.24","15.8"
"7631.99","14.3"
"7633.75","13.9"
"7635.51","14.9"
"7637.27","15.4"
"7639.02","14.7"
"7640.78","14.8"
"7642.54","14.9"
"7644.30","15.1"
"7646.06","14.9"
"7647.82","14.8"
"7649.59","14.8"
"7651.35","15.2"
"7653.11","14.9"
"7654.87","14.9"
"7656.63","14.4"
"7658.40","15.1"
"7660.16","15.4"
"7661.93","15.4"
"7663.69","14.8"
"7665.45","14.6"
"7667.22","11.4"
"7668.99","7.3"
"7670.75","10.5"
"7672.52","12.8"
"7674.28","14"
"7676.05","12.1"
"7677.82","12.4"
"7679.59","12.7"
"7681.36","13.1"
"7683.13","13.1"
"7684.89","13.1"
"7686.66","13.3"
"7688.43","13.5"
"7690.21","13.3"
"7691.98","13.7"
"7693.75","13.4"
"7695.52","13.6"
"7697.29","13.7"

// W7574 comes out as -1.1 A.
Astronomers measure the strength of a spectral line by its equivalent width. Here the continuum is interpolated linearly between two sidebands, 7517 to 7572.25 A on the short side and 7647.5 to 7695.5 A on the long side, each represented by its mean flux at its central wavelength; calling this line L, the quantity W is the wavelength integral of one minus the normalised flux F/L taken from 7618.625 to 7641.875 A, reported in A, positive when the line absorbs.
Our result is -1.4 A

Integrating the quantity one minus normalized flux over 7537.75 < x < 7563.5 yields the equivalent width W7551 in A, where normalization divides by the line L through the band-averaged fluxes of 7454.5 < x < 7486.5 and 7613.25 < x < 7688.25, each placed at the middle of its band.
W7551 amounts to -3.0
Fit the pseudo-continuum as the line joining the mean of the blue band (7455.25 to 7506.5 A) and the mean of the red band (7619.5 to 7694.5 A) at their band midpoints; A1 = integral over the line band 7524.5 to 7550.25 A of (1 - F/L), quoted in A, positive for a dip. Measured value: -2.2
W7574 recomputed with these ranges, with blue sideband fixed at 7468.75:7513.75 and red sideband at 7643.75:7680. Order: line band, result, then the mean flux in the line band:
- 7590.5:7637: -4.1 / 15.8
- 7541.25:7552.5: -1.1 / 17.2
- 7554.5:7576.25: -2.7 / 17.2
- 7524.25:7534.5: -0.5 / 16.7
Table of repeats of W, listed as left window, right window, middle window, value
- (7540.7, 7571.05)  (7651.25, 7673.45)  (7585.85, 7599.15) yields -0.3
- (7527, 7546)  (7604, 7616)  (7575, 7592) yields -1.3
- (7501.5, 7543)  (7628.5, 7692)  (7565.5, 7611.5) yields -3.5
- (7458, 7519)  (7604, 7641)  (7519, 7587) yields -4.5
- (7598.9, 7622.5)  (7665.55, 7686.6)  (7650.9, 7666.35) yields -2.1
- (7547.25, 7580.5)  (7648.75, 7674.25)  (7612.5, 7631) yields -1.3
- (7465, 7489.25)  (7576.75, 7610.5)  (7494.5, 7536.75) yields -1.0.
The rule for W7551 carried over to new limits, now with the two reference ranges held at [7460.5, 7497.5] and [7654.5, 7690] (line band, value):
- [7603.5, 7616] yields -1.45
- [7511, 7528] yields -1.42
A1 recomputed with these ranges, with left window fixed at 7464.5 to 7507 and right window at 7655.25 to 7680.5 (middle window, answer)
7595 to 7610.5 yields -1.7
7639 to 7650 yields -1.1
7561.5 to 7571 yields -1.5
